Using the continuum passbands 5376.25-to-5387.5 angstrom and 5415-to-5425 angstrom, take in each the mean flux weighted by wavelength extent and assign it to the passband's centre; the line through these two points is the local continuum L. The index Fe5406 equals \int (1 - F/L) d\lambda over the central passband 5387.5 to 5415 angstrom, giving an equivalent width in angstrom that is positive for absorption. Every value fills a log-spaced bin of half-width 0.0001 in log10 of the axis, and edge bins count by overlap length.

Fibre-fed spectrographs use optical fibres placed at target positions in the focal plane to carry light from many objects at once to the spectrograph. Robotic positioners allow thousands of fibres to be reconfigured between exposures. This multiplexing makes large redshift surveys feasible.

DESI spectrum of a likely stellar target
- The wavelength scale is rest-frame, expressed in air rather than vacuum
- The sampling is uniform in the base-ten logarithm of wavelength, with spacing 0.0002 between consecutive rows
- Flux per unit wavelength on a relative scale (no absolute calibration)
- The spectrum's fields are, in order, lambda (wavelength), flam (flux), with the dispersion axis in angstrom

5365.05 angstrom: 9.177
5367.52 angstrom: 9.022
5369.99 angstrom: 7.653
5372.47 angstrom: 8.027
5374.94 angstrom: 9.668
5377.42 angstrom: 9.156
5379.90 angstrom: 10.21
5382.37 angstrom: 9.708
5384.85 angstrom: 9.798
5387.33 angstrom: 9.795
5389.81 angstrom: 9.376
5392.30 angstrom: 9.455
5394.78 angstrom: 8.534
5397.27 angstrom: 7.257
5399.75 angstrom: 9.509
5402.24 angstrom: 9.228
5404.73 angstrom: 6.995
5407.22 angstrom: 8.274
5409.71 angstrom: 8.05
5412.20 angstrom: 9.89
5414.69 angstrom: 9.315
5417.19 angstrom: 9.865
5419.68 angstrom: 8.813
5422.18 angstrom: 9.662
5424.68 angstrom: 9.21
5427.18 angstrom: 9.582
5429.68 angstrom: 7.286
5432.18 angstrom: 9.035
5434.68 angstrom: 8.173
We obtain 2.4 angstrom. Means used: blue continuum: 9.74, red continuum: 9.39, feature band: 8.74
